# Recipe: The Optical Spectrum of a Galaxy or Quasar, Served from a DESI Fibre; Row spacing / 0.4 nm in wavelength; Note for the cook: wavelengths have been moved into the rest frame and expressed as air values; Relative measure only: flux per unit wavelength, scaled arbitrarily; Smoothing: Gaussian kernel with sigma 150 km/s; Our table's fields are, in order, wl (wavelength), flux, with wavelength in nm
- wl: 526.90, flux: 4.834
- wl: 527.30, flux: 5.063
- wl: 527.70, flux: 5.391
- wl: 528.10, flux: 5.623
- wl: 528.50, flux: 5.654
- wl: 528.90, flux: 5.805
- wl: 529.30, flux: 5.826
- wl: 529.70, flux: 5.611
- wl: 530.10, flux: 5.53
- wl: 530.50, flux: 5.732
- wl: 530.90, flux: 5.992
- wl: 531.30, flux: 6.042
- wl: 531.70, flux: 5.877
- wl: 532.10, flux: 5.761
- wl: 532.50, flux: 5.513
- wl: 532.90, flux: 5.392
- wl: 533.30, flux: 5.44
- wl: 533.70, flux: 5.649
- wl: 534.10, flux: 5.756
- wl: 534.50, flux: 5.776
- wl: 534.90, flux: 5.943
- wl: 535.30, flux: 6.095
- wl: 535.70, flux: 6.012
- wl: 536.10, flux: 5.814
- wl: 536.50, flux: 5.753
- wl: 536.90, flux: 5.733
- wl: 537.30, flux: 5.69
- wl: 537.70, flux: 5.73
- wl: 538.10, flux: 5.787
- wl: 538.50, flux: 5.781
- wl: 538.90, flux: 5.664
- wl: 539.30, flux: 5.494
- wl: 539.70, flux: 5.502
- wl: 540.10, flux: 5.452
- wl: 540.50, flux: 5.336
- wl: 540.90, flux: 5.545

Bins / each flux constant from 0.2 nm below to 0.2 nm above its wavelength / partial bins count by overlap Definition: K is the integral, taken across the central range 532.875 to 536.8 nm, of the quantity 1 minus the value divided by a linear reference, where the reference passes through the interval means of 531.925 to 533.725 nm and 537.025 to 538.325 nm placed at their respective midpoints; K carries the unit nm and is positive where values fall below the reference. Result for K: -0.11 nm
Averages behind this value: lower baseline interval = 5.54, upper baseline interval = 5.74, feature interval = 5.78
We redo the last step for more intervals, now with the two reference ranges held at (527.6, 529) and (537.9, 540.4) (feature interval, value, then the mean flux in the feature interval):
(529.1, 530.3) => -0.008 nm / 5.66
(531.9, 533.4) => 0.022 nm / 5.53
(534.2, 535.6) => -0.080 nm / 5.93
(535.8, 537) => -0.039 nm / 5.79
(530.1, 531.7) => -0.071 nm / 5.87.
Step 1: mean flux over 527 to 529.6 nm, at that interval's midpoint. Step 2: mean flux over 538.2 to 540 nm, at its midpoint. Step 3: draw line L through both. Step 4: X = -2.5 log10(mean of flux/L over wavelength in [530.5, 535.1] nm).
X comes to -0.03 mag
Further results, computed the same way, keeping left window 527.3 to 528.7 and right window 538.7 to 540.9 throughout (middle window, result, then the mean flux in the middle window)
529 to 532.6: -0.055 mag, 5.77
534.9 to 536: -0.098 mag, 6.01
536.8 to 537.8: -0.043 mag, 5.71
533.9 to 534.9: -0.060 mag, 5.8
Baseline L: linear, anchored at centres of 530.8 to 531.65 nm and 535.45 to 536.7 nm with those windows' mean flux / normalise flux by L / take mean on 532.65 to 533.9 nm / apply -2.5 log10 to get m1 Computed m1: 0.09 mag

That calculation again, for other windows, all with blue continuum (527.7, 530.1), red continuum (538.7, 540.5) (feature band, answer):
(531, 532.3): -0.05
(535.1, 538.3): -0.05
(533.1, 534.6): -0.01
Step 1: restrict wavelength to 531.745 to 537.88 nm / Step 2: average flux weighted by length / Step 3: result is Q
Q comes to 5.74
